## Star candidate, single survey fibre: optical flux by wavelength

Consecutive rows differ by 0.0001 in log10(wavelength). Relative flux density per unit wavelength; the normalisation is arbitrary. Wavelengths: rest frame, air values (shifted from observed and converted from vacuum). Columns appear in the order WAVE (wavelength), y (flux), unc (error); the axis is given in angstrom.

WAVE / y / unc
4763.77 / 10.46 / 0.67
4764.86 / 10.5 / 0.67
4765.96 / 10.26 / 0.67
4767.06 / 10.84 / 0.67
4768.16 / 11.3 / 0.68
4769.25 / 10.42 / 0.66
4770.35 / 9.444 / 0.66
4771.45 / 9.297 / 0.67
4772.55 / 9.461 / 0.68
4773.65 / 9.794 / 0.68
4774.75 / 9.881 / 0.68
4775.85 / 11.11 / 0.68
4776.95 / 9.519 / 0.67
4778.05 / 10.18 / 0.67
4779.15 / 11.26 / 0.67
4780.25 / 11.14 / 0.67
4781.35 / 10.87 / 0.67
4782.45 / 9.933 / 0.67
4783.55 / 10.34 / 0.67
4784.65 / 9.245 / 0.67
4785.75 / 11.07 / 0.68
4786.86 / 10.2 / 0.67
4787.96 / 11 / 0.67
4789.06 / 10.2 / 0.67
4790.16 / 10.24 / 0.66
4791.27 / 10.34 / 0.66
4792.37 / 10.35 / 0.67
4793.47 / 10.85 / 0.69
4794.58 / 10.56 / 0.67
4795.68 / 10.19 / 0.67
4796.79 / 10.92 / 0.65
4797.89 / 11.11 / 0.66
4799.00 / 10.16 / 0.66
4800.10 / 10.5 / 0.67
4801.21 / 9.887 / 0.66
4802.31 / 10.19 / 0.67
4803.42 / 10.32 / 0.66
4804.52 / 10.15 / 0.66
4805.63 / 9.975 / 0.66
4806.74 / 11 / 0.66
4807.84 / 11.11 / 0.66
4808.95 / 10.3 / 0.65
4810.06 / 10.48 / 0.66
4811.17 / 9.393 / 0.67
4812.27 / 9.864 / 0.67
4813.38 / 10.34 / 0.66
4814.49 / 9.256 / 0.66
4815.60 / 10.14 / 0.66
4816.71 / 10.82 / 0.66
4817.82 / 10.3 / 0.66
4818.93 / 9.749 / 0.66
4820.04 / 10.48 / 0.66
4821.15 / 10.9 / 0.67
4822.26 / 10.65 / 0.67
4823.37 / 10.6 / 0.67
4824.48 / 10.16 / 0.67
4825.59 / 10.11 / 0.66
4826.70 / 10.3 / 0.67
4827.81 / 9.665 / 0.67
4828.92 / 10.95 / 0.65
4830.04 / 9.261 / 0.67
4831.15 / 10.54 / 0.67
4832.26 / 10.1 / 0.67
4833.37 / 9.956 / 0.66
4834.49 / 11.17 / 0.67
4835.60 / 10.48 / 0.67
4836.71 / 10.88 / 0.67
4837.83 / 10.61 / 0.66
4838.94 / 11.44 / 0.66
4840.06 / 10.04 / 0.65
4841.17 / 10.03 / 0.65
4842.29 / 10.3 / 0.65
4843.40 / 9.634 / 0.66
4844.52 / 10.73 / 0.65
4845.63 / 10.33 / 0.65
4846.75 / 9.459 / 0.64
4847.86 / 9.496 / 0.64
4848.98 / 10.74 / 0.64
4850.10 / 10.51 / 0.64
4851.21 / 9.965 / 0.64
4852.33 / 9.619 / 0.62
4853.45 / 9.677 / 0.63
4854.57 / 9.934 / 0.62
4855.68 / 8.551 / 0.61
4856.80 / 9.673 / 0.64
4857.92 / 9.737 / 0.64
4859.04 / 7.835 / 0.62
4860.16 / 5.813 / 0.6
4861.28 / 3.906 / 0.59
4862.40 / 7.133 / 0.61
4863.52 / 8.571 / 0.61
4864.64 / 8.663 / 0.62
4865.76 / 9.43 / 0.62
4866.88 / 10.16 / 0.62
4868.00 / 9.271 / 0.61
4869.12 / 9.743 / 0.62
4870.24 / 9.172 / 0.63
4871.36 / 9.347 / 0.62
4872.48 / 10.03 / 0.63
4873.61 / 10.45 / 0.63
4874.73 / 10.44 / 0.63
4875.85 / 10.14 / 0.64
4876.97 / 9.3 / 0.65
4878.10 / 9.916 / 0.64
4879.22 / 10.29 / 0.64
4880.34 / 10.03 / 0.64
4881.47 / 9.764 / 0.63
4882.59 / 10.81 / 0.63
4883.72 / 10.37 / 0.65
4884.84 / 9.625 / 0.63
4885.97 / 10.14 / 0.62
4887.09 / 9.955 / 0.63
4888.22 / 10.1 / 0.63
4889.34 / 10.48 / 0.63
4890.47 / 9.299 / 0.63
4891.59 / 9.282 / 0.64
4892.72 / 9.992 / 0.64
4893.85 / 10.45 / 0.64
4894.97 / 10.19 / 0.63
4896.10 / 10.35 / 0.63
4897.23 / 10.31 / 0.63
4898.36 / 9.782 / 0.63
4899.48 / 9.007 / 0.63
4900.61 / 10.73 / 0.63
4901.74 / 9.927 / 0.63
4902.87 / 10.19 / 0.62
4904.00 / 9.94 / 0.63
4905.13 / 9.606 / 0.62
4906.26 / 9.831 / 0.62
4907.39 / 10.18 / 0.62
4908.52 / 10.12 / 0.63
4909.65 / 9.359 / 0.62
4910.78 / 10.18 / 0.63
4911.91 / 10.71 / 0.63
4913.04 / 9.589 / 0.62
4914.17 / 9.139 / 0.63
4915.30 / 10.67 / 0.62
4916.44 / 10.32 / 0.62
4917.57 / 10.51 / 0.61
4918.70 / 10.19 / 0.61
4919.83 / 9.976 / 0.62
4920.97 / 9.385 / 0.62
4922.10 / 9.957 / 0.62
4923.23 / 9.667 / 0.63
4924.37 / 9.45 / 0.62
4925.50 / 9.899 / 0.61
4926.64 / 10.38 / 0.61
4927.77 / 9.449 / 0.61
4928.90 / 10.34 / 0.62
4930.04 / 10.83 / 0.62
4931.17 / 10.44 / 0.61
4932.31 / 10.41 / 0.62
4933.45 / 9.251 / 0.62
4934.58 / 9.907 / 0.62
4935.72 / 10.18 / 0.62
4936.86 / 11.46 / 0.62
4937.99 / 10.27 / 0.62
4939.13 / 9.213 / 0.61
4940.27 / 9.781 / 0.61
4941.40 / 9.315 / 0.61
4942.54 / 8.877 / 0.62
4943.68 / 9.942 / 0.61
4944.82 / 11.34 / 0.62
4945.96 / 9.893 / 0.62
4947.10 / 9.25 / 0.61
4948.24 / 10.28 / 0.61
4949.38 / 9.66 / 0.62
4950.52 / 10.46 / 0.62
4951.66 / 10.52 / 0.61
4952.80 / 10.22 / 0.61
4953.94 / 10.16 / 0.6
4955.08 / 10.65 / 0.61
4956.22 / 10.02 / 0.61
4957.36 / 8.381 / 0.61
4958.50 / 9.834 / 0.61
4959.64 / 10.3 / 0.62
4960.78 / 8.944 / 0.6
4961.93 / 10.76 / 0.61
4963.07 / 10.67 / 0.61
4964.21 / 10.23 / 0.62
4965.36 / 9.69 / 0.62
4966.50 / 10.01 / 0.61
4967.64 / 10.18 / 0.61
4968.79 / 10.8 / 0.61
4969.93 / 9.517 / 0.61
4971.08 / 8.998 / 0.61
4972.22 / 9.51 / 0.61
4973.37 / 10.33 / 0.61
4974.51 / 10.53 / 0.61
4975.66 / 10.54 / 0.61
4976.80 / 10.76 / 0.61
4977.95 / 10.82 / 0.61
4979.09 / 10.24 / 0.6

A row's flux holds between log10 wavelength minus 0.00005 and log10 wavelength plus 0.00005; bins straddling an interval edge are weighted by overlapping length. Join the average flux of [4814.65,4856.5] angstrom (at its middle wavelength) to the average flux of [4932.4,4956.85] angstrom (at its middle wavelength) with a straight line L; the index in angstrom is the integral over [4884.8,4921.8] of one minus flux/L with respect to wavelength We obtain 0.4 angstrom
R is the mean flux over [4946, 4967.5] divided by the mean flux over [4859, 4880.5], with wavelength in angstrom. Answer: 1.11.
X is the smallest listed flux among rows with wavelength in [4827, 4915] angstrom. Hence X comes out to 3.906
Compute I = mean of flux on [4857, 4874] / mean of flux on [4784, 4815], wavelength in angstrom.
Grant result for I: 0.8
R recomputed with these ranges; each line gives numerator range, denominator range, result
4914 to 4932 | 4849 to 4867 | 1.15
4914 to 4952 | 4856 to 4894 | 1.07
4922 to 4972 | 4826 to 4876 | 1.04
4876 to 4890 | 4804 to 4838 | 0.98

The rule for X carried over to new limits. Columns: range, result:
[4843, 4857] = 8.551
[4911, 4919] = 9.139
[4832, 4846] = 9.634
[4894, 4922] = 9.007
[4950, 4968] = 8.381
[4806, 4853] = 9.256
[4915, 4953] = 8.877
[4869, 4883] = 9.172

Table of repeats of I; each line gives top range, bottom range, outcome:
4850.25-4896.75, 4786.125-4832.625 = 0.92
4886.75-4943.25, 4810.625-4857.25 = 0.98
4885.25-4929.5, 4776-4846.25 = 0.96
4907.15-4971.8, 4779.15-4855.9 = 0.97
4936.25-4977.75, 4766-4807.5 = 0.97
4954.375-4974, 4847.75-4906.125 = 1.04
